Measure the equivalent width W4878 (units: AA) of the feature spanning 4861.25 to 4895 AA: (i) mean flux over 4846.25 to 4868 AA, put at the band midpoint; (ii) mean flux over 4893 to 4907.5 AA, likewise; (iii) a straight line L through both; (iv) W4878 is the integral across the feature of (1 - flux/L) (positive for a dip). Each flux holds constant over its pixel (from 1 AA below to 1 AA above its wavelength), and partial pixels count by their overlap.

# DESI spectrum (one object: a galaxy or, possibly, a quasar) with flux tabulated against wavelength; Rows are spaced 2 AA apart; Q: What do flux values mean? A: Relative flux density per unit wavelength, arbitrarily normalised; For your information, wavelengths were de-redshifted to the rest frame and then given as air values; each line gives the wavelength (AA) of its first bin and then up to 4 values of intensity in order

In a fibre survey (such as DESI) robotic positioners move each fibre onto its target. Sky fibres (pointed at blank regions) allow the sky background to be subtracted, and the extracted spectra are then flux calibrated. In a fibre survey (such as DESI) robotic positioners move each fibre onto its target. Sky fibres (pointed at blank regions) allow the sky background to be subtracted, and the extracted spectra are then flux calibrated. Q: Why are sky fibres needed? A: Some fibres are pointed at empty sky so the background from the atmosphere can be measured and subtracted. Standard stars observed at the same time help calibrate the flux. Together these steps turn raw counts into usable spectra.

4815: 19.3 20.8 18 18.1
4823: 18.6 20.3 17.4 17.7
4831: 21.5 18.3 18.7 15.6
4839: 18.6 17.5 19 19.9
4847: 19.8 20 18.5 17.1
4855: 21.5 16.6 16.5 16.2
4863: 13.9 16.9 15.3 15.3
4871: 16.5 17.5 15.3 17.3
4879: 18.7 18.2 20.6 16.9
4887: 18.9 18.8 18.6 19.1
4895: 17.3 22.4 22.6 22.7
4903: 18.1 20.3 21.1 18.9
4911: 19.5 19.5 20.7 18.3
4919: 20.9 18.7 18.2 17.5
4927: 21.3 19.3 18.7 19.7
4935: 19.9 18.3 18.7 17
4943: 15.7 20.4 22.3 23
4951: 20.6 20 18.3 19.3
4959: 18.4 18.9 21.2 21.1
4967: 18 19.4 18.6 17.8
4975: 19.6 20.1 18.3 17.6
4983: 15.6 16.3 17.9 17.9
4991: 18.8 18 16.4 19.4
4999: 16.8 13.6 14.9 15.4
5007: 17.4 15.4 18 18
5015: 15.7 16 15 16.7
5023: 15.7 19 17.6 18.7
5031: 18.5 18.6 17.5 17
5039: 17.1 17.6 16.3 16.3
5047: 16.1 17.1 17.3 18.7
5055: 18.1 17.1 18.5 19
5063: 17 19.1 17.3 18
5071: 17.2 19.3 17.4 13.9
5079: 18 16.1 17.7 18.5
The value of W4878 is 2.9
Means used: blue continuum 17.5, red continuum 20.5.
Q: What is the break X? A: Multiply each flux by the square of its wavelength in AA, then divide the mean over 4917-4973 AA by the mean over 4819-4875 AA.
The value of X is 1.13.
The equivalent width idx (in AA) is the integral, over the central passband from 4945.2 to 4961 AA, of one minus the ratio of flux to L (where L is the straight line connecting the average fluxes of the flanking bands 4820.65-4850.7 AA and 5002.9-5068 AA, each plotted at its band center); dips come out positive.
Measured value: -2.1 AA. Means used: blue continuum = 18.7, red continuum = 17.2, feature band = 20.2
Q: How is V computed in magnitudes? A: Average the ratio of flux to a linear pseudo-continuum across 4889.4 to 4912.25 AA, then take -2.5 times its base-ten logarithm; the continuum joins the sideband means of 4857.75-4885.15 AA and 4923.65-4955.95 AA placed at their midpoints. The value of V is -0.12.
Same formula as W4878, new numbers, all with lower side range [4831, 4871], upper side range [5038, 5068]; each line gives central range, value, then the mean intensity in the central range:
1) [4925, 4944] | -1.12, 18.7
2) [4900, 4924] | -2.85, 19.7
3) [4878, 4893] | -0.87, 18.7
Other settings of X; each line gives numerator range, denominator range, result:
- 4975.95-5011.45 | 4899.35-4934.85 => 0.90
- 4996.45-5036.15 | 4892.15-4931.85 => 0.89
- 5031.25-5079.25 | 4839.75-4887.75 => 1.07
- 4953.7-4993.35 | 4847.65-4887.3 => 1.12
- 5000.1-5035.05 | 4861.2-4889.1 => 1.04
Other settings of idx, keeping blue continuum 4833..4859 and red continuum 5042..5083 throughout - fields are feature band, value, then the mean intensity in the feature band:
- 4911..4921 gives -0.9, 19.7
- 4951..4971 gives -1.7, 19.4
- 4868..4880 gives 1.0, 16.8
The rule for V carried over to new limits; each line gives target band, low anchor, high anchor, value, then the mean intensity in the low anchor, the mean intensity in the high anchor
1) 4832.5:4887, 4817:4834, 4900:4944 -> 0.08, 18.9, 19.2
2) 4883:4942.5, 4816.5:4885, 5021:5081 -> -0.09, 18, 17.5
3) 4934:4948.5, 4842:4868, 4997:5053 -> -0.10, 17.8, 16.9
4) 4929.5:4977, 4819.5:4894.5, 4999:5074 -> -0.11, 18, 17.2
